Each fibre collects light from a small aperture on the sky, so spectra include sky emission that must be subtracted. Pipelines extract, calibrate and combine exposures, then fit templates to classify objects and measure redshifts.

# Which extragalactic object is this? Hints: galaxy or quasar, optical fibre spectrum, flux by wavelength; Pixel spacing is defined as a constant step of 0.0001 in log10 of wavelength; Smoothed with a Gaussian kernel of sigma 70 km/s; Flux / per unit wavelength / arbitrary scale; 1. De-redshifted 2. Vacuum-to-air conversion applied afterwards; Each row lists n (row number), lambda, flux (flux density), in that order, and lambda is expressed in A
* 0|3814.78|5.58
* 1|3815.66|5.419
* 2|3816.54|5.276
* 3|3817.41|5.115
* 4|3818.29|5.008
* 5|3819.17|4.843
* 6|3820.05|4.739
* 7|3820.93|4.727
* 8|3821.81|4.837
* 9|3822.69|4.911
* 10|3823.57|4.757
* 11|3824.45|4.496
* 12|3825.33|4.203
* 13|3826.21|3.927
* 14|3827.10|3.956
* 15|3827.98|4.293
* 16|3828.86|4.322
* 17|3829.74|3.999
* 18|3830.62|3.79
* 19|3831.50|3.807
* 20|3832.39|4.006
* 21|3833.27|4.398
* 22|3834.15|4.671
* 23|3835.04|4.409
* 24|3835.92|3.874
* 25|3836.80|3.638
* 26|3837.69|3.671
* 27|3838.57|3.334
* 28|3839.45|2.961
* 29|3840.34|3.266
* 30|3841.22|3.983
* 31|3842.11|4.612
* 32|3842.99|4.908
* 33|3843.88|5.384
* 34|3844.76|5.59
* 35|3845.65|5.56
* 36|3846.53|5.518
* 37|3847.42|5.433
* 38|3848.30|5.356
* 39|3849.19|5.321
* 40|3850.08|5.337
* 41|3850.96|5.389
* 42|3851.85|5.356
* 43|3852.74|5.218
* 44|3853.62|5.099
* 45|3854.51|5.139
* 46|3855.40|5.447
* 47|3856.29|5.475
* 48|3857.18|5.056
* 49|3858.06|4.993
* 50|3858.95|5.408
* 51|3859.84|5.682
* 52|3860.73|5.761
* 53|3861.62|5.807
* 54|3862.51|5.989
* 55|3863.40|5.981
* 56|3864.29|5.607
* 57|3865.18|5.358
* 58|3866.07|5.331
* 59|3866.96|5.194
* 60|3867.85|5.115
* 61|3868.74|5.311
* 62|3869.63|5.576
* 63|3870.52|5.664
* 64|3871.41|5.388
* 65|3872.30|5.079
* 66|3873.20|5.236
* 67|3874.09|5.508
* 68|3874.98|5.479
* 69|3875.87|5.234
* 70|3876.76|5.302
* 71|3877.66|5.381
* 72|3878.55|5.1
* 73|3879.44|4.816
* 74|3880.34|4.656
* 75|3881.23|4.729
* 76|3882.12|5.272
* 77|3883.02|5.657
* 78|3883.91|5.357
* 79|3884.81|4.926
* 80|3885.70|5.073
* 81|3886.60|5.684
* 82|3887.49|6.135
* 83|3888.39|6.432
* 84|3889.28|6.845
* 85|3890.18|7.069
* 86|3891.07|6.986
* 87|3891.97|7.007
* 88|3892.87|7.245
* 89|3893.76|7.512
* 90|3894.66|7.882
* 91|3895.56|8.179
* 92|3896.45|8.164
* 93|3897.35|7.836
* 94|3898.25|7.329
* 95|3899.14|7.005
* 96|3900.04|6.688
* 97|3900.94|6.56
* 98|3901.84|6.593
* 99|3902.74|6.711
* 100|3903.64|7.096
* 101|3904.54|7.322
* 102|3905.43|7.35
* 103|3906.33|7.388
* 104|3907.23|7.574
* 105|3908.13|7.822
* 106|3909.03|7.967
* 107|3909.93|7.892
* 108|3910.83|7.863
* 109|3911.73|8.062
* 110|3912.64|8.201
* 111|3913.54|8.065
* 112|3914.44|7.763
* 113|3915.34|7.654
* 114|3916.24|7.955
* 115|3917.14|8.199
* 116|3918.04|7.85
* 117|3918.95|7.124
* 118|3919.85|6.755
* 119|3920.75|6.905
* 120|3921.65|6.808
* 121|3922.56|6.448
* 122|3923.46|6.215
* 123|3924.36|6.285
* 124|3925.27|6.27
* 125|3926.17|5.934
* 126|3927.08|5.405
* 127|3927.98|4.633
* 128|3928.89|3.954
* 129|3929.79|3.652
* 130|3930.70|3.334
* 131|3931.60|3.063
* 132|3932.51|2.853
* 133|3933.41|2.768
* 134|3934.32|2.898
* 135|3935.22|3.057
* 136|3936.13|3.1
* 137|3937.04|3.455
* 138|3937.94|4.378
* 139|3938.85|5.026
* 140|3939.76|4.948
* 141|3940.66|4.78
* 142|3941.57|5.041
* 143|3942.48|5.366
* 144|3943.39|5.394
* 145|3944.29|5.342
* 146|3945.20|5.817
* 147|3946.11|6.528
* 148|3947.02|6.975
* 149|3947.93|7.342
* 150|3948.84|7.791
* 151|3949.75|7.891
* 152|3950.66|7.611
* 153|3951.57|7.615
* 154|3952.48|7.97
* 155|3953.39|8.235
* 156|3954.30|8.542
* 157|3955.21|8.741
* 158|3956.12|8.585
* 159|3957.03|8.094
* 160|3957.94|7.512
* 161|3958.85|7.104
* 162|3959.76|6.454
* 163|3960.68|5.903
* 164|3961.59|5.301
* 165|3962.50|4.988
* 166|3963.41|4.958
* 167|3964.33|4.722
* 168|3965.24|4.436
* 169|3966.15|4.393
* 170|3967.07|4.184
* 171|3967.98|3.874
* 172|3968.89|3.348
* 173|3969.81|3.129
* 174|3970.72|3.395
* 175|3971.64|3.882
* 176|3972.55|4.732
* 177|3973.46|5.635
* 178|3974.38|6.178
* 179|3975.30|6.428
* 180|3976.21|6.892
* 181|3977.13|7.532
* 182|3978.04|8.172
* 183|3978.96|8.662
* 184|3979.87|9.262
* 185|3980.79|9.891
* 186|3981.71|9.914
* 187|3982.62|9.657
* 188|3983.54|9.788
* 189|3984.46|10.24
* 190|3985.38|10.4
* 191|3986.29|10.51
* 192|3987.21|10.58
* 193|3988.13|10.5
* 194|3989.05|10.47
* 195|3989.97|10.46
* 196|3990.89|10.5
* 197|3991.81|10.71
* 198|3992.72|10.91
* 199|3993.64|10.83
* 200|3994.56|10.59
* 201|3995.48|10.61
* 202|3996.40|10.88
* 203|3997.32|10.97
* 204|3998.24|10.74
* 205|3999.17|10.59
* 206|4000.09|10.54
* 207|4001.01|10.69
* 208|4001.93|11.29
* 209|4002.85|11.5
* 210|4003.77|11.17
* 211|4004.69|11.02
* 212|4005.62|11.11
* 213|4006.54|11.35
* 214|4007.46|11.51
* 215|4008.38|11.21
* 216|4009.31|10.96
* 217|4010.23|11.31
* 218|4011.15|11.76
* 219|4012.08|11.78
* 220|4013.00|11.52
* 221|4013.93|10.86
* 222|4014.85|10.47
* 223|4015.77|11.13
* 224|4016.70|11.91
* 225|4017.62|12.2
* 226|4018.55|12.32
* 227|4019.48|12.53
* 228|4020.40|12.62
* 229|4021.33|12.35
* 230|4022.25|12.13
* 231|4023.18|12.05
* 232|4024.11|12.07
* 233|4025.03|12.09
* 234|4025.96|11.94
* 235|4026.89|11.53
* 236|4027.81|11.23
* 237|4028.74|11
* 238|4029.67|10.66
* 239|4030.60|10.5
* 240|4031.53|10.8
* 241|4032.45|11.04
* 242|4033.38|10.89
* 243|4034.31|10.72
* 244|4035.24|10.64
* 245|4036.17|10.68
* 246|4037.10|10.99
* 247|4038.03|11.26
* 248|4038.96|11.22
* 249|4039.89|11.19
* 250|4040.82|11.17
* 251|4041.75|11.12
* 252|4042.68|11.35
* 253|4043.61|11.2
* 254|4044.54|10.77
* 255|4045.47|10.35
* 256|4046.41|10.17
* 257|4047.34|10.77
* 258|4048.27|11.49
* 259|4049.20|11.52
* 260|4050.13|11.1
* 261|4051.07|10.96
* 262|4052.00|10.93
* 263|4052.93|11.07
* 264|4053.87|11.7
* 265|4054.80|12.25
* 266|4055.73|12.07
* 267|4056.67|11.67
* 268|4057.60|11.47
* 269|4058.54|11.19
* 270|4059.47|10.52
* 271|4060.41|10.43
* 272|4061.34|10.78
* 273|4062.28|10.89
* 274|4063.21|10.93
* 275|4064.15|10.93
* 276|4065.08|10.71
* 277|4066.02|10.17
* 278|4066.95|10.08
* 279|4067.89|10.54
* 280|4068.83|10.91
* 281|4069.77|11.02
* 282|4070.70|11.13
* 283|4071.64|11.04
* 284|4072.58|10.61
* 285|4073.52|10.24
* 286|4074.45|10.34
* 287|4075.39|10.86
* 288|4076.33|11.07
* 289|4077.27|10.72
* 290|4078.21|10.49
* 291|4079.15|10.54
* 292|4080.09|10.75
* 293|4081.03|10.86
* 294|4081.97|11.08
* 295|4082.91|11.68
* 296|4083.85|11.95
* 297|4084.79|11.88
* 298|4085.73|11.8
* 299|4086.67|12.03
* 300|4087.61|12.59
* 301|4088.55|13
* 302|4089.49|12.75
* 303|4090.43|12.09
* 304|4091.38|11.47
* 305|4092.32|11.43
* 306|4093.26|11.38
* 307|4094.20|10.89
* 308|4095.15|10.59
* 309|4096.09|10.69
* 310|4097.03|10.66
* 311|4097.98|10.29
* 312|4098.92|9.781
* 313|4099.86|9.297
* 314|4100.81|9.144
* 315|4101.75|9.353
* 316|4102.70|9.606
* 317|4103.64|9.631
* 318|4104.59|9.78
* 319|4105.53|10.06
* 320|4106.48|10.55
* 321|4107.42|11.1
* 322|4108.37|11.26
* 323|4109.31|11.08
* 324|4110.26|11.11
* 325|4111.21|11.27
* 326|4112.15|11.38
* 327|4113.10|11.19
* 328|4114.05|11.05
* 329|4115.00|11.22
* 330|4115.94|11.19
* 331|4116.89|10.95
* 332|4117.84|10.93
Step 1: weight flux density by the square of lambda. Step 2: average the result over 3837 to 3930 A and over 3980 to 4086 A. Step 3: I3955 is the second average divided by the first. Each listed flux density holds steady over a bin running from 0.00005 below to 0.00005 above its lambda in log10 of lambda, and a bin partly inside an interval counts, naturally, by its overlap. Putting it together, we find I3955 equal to 2.0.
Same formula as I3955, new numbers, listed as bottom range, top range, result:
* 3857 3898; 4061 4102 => 2.07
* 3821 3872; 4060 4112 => 2.52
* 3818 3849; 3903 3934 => 1.52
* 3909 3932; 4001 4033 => 1.85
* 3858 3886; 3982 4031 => 2.23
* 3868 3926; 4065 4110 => 1.81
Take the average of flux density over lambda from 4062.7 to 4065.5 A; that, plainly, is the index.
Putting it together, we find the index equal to 10.9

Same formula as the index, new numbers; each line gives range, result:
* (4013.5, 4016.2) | 10.9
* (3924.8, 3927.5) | 5.86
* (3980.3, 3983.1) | 9.81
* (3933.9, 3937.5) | 3.14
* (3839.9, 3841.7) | 3.64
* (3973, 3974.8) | 5.9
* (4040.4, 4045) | 11.1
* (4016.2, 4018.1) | 12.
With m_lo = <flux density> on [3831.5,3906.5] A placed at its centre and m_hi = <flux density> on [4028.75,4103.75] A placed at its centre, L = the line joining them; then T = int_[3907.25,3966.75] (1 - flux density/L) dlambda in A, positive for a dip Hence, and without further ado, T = 9.9 A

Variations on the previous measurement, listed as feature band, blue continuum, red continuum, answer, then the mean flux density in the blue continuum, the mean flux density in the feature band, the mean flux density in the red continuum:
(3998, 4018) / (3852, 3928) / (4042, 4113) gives -4.3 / 6.33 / 11.2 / 11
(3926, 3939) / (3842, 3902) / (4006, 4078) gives 6.6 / 5.79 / 3.76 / 11.2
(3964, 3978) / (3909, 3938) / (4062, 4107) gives 4.5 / 5.83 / 4.95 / 10.8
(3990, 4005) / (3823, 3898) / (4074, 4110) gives -3.9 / 5.28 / 10.8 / 10.9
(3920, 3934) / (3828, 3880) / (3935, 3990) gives 2.6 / 4.97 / 4.99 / 6.73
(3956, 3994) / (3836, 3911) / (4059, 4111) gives 3.9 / 5.81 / 7.44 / 10.8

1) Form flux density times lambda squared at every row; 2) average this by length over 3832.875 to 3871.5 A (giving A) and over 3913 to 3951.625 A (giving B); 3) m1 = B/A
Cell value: 1.2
